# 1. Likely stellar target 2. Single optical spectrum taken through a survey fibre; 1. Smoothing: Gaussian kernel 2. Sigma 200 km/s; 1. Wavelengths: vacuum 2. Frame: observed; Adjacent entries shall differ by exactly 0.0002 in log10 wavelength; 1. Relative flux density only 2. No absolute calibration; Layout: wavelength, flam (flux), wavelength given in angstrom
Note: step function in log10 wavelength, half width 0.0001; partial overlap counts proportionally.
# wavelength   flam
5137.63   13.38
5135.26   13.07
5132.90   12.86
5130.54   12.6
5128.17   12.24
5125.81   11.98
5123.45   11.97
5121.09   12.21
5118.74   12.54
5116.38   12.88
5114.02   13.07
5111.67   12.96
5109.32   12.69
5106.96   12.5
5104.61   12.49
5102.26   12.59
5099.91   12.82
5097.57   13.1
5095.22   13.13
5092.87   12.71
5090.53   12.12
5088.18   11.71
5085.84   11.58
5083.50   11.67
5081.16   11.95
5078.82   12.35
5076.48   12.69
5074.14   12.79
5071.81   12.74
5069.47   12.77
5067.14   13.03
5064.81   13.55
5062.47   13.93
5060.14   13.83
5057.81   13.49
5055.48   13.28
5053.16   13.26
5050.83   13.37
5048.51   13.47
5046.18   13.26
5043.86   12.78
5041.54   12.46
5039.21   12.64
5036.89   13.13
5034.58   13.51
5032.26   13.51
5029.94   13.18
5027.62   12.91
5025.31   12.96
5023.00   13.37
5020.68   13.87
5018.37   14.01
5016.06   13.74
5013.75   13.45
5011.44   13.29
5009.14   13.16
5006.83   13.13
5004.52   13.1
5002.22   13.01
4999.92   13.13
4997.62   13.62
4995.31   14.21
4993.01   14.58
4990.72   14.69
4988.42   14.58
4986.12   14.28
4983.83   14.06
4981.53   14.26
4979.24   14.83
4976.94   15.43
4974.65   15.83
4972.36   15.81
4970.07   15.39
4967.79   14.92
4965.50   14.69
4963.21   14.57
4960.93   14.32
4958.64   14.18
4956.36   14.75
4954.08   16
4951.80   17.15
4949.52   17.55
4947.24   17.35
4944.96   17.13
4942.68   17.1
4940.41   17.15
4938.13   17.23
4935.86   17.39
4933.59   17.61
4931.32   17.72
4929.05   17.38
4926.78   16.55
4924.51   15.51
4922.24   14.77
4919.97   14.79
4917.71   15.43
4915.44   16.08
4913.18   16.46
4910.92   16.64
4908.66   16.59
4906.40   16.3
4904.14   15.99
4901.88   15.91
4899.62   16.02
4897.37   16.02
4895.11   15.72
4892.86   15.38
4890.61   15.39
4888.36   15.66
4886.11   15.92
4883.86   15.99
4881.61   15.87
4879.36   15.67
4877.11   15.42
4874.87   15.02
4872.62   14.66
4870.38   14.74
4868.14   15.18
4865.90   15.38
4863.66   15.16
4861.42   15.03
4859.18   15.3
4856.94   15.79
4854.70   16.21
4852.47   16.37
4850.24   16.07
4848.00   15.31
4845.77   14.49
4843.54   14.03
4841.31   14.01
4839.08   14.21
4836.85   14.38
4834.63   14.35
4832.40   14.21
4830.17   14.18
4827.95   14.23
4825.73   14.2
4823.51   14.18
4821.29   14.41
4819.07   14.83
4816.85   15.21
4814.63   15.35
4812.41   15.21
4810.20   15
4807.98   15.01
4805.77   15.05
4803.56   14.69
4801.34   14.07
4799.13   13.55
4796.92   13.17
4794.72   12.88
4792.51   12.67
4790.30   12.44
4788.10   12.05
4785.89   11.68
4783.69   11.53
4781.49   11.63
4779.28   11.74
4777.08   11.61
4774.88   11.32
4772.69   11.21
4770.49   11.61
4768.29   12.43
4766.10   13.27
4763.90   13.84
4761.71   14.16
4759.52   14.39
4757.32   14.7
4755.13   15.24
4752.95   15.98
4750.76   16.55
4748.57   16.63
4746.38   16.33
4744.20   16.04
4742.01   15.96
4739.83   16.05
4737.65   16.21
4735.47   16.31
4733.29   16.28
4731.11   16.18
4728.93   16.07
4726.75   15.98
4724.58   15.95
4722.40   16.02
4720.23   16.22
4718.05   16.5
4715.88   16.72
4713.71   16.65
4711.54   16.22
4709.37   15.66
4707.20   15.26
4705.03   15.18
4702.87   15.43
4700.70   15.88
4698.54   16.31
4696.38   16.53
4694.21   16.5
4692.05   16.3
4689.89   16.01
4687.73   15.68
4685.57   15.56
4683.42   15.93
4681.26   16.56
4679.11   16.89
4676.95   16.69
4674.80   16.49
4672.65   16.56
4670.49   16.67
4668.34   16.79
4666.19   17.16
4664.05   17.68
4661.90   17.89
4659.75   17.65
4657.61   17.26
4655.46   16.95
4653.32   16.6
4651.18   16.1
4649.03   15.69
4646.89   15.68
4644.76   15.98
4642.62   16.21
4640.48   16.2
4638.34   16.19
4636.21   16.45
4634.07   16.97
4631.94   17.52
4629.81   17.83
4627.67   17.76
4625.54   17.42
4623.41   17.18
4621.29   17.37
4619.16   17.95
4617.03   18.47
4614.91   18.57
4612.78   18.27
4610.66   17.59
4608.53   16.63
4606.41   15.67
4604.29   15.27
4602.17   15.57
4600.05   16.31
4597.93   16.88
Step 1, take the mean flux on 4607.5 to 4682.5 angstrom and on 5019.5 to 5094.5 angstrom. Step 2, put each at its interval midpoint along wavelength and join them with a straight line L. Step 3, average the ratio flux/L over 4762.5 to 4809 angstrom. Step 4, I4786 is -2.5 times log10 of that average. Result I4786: 0.221 mag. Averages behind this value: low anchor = 17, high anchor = 12.9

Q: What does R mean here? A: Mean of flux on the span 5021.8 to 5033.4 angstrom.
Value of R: 13.2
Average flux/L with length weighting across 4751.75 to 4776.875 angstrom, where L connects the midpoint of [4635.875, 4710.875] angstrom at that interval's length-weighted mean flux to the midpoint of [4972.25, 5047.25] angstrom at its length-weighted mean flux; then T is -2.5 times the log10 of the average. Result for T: 0.17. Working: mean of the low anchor 16.4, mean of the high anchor 13.7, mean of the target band 13.4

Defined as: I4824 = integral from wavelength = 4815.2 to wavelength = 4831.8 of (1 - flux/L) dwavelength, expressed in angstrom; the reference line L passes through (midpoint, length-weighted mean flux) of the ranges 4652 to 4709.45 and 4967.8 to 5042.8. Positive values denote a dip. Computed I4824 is 0.9 angstrom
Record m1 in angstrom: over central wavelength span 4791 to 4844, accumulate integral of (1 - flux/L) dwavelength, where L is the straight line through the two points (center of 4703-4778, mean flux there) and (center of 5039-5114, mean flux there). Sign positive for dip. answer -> 1.2 angstrom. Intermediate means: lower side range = 15.1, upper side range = 12.8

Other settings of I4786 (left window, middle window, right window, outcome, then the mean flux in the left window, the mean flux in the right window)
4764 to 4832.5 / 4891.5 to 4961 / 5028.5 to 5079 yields -0.22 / 13.4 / 13.2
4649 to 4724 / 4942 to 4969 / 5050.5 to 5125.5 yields -0.13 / 16.4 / 12.7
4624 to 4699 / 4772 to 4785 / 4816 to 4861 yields 0.32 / 16.7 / 14.8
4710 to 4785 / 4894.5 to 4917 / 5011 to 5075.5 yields -0.16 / 14.8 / 13.3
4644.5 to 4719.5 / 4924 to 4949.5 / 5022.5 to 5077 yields -0.21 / 16.4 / 13.2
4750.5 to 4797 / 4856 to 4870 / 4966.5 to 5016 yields -0.14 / 12.9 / 14.2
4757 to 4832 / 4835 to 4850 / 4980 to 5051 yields -0.08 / 13.5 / 13.5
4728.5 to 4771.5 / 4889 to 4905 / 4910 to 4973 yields 0.01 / 15.2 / 16.1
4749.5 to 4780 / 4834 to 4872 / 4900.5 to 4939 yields 0.00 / 13.5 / 16.4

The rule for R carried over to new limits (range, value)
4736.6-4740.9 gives 16.1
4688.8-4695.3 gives 16.3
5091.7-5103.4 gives 12.9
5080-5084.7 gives 11.8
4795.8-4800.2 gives 13.4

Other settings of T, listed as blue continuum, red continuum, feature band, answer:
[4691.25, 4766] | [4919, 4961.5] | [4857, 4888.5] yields 0.06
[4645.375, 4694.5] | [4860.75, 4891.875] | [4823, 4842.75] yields 0.10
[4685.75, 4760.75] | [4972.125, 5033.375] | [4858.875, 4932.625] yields -0.08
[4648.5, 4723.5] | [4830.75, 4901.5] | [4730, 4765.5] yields 0.03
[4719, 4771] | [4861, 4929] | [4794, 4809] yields 0.10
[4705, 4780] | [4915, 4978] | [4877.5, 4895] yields 0.01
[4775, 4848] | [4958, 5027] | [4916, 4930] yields -0.13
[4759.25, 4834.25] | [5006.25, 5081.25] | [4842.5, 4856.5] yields -0.15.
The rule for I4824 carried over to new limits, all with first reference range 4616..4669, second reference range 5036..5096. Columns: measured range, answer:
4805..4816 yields 0.2 angstrom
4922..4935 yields -2.3 angstrom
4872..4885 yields -0.7 angstrom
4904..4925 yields -2.3 angstrom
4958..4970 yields -0.7 angstrom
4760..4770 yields 1.5 angstrom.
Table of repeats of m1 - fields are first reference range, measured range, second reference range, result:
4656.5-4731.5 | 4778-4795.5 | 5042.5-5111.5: 3.9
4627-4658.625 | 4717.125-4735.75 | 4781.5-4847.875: -1.0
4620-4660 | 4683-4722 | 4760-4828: -1.6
